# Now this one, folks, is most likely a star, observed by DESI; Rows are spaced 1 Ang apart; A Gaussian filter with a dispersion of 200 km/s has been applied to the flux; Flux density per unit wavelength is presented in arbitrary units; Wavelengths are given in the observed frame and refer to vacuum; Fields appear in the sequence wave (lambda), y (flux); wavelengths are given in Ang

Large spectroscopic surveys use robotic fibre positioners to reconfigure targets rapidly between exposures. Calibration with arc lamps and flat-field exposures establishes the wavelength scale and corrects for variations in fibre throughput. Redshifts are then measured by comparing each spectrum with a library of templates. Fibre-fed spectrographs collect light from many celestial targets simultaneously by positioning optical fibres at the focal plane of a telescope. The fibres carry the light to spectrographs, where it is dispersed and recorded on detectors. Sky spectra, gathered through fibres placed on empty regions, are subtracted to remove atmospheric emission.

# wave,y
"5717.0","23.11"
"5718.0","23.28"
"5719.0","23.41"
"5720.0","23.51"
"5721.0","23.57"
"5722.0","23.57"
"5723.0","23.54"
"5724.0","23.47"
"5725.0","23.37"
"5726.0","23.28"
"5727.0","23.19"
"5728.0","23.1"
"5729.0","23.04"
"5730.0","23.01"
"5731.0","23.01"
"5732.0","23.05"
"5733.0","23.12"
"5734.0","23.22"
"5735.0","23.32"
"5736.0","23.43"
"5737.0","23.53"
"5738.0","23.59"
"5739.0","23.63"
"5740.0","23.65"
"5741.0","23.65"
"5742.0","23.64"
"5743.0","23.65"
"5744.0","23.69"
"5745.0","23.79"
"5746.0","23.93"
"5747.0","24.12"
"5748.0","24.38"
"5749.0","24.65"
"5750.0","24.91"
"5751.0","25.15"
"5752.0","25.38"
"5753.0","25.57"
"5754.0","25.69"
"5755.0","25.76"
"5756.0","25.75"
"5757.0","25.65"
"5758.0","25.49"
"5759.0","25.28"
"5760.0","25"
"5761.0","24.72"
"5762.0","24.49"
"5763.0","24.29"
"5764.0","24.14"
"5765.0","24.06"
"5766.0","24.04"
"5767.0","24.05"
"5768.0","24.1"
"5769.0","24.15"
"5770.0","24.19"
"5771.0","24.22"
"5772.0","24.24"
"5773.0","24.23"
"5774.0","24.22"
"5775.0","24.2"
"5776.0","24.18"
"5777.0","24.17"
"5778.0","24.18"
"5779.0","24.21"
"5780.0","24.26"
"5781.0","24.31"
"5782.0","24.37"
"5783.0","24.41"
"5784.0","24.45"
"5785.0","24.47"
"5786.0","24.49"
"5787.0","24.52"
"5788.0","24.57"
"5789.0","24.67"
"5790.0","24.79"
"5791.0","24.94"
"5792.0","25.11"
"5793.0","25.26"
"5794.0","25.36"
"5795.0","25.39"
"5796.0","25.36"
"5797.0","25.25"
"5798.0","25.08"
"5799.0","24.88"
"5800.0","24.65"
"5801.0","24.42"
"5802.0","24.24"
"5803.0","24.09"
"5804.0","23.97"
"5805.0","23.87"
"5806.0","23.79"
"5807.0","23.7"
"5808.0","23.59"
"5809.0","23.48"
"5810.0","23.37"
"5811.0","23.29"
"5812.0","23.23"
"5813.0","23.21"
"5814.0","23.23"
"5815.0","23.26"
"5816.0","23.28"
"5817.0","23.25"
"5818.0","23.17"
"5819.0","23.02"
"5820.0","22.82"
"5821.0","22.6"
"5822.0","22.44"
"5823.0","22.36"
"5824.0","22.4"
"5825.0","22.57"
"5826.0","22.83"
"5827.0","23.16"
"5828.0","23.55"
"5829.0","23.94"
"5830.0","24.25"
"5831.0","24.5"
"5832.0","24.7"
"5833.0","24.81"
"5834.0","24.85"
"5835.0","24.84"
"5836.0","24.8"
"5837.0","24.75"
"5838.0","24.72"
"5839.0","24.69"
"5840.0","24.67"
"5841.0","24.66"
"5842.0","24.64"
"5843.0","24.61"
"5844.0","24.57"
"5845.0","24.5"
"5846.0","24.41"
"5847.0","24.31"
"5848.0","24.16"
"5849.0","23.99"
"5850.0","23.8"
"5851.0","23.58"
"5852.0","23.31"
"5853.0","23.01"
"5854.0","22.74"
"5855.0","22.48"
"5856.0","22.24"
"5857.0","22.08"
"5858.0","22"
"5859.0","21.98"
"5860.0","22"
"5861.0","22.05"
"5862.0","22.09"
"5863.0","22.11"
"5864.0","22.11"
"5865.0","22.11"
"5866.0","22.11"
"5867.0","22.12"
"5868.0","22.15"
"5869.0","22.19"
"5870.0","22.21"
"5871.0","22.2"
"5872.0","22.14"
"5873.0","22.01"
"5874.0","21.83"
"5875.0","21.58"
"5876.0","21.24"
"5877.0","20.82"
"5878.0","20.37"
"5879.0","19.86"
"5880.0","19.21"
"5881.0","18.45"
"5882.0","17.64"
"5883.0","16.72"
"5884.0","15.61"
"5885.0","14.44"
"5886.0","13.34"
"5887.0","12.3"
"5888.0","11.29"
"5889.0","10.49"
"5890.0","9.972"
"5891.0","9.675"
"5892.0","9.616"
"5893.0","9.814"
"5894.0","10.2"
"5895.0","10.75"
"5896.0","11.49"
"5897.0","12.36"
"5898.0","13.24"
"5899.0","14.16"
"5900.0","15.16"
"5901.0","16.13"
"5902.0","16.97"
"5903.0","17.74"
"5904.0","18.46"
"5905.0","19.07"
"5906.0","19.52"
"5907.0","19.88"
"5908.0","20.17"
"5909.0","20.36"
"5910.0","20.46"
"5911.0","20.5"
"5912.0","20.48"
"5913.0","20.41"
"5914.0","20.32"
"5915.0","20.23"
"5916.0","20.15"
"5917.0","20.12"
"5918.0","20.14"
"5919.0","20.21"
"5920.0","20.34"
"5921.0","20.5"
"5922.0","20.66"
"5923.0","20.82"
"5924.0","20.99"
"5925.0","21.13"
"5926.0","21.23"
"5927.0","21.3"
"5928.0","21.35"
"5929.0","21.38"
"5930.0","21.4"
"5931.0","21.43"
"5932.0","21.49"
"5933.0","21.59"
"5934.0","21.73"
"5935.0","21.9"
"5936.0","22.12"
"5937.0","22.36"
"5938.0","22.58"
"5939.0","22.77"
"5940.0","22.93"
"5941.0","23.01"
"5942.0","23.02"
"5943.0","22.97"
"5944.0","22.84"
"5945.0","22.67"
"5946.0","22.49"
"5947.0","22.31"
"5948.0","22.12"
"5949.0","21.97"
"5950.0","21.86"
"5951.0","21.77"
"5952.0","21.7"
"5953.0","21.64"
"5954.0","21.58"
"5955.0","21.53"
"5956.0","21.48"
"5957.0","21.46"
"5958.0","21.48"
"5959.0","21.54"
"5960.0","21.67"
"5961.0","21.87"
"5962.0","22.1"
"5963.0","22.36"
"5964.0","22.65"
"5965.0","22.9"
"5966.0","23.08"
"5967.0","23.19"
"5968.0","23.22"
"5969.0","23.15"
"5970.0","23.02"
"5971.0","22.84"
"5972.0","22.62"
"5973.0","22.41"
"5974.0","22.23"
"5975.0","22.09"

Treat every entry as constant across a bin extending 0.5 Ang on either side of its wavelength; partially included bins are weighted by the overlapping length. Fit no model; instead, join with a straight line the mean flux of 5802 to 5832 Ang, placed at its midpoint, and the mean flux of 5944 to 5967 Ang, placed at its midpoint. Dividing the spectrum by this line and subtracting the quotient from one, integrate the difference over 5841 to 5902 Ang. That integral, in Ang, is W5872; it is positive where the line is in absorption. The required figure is 9.84 Ang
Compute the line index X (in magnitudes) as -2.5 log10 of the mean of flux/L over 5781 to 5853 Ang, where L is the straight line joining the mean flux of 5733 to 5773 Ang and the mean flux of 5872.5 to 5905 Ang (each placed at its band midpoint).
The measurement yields -0.20 mag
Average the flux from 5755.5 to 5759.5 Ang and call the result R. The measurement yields 25.5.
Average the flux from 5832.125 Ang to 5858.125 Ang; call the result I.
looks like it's 24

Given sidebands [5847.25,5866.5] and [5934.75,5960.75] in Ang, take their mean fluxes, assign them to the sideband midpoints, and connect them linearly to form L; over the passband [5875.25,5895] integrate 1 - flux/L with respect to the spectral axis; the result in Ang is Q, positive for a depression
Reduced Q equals 6.78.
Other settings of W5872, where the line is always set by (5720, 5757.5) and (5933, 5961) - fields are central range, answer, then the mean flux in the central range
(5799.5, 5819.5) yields -0.2 Ang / 23.6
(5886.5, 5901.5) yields 7.2 Ang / 11.8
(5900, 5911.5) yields 1.9 Ang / 18.9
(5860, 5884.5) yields 2.0 Ang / 20.9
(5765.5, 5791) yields -0.8 Ang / 24.3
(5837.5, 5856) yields -0.8 Ang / 24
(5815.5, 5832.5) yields 0.0 Ang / 23.2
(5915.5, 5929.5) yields 1.0 Ang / 20.7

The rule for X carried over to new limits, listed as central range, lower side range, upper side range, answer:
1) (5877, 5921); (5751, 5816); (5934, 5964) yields 0.35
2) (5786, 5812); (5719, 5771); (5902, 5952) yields -0.06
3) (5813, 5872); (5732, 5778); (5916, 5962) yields -0.01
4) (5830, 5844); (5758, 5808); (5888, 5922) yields -0.18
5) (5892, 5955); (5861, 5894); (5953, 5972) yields 0.03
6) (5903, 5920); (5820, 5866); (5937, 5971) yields 0.14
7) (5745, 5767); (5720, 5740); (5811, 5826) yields -0.07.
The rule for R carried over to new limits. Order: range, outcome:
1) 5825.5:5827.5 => 23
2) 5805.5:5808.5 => 23.7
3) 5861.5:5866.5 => 22.1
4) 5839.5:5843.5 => 24.6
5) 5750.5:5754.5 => 25.4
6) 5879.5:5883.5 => 18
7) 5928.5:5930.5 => 21.4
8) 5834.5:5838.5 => 24.8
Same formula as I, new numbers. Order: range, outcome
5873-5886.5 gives 18.7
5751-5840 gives 24.2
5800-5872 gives 23.4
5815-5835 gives 23.4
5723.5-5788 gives 24.2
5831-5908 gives 19.9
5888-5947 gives 18.9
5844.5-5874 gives 22.7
